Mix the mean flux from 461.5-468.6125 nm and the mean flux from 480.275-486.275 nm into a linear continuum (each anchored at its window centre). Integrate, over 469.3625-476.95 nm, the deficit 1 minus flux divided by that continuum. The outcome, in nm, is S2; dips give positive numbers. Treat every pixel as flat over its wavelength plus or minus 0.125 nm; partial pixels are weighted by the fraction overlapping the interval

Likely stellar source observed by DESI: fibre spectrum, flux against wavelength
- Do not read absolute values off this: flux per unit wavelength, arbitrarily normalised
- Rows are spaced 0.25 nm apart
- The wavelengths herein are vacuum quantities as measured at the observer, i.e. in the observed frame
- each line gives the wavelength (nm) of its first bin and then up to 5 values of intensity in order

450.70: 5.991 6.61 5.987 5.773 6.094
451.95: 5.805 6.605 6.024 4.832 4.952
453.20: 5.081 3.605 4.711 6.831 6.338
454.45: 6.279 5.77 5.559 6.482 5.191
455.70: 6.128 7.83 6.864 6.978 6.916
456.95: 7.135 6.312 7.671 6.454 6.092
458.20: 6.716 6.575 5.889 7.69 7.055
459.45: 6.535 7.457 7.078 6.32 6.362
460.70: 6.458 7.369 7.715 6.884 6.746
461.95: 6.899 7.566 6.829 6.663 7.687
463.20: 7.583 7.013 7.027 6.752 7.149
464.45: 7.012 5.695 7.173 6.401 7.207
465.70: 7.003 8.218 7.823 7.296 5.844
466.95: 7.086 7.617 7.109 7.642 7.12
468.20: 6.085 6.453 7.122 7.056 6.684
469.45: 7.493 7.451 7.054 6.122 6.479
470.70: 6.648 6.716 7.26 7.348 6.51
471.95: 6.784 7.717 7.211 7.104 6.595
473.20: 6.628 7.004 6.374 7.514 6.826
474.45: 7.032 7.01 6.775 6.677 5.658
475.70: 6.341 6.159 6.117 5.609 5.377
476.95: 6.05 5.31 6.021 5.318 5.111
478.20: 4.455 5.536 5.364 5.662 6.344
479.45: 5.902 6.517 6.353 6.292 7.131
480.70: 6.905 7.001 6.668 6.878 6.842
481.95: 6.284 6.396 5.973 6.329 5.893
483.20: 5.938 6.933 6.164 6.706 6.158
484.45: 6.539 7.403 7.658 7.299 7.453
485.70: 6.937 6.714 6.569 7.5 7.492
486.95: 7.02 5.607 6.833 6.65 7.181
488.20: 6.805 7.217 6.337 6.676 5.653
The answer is 0.19 nm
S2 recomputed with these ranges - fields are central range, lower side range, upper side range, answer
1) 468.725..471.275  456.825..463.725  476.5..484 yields -0.15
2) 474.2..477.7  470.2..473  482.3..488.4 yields 0.36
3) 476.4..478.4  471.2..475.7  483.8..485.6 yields 0.44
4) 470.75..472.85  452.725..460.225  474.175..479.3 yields -0.36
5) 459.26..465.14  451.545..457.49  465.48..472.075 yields -0.34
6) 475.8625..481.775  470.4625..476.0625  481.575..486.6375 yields 0.63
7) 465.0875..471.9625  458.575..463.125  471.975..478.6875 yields -0.41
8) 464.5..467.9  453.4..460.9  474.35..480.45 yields -0.45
